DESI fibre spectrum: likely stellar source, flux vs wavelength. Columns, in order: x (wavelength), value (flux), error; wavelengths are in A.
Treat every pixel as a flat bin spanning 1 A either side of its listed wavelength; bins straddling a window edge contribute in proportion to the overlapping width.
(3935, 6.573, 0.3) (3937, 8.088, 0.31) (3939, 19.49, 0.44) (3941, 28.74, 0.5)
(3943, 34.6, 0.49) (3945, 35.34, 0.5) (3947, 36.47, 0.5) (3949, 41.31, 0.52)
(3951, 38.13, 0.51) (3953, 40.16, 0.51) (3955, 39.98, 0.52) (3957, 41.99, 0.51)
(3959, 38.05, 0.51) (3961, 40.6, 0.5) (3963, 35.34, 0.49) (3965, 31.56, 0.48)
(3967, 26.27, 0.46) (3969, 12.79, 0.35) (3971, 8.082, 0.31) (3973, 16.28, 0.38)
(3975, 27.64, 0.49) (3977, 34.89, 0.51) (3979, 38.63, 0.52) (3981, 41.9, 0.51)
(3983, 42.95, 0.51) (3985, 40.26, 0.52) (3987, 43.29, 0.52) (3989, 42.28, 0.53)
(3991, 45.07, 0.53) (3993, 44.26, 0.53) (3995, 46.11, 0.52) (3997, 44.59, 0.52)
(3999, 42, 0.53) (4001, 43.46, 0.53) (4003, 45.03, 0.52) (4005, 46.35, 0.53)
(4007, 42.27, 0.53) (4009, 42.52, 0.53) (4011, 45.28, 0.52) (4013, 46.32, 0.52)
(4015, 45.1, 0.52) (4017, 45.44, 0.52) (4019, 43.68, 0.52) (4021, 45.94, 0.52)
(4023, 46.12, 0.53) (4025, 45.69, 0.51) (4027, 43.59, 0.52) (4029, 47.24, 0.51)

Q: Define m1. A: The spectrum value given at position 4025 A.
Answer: 45.69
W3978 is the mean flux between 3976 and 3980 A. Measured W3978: 36.8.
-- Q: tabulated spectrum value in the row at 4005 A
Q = 46.35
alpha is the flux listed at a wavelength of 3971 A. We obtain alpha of 8.082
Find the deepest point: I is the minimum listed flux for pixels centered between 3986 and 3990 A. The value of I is 42.28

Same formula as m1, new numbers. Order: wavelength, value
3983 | 42.95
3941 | 28.74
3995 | 46.11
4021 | 45.94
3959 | 38.05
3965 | 31.56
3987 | 43.29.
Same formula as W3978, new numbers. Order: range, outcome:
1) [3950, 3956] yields 39.4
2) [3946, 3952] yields 38.6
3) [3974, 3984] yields 37.2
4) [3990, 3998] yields 45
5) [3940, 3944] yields 31.7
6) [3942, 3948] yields 35.5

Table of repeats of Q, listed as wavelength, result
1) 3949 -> 41.31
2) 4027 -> 43.59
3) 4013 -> 46.32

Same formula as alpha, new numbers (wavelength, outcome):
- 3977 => 34.89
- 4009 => 42.52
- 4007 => 42.27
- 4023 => 46.12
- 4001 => 43.46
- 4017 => 45.44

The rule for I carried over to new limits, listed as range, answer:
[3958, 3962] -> 38.05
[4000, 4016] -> 42.27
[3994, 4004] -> 42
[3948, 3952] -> 38.13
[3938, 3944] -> 19.49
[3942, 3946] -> 34.6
